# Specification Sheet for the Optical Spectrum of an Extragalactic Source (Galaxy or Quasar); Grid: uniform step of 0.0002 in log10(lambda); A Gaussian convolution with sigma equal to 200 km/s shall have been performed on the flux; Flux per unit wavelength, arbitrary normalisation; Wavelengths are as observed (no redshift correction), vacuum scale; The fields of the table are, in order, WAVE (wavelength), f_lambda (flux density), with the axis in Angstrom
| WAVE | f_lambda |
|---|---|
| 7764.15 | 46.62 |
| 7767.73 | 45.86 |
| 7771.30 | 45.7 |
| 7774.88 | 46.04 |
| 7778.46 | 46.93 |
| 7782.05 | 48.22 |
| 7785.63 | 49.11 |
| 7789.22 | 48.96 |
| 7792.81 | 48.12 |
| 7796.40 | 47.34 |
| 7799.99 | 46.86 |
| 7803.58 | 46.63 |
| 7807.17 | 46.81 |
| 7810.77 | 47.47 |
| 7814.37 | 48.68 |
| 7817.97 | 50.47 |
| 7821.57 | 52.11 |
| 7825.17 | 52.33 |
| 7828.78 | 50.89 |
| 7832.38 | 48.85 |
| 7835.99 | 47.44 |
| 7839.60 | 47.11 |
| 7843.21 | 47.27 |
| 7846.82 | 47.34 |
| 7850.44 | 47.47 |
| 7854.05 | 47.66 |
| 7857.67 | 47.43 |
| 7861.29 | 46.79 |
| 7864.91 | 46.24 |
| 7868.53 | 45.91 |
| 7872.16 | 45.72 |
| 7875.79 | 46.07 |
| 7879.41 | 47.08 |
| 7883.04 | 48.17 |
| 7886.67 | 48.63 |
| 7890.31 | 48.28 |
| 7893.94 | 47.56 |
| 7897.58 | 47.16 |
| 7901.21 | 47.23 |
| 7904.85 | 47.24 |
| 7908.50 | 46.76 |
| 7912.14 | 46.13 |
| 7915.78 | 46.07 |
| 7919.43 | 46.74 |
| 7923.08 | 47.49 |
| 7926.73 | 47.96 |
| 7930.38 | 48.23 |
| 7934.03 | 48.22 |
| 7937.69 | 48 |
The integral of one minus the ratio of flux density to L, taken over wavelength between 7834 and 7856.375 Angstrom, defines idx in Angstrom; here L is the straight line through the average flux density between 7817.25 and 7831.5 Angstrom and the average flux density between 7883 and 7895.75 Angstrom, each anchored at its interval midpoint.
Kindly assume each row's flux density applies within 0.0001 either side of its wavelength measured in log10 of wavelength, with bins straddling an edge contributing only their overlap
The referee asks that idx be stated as 1.3 Angstrom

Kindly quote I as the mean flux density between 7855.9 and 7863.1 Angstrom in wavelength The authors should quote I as 47.1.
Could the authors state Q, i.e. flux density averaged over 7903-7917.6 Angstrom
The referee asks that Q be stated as 46.5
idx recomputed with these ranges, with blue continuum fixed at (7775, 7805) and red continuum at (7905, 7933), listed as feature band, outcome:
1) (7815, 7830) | -1.2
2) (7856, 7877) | 0.4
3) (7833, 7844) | 0.0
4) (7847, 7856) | 0.0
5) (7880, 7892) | -0.3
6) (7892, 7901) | 0.0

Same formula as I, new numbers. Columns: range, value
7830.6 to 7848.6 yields 47.6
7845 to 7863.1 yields 47.3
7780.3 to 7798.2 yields 48.3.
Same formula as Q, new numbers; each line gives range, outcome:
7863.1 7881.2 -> 46.2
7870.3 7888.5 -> 47.1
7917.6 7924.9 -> 47.1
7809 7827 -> 50.2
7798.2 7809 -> 46.8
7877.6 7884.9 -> 47.7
